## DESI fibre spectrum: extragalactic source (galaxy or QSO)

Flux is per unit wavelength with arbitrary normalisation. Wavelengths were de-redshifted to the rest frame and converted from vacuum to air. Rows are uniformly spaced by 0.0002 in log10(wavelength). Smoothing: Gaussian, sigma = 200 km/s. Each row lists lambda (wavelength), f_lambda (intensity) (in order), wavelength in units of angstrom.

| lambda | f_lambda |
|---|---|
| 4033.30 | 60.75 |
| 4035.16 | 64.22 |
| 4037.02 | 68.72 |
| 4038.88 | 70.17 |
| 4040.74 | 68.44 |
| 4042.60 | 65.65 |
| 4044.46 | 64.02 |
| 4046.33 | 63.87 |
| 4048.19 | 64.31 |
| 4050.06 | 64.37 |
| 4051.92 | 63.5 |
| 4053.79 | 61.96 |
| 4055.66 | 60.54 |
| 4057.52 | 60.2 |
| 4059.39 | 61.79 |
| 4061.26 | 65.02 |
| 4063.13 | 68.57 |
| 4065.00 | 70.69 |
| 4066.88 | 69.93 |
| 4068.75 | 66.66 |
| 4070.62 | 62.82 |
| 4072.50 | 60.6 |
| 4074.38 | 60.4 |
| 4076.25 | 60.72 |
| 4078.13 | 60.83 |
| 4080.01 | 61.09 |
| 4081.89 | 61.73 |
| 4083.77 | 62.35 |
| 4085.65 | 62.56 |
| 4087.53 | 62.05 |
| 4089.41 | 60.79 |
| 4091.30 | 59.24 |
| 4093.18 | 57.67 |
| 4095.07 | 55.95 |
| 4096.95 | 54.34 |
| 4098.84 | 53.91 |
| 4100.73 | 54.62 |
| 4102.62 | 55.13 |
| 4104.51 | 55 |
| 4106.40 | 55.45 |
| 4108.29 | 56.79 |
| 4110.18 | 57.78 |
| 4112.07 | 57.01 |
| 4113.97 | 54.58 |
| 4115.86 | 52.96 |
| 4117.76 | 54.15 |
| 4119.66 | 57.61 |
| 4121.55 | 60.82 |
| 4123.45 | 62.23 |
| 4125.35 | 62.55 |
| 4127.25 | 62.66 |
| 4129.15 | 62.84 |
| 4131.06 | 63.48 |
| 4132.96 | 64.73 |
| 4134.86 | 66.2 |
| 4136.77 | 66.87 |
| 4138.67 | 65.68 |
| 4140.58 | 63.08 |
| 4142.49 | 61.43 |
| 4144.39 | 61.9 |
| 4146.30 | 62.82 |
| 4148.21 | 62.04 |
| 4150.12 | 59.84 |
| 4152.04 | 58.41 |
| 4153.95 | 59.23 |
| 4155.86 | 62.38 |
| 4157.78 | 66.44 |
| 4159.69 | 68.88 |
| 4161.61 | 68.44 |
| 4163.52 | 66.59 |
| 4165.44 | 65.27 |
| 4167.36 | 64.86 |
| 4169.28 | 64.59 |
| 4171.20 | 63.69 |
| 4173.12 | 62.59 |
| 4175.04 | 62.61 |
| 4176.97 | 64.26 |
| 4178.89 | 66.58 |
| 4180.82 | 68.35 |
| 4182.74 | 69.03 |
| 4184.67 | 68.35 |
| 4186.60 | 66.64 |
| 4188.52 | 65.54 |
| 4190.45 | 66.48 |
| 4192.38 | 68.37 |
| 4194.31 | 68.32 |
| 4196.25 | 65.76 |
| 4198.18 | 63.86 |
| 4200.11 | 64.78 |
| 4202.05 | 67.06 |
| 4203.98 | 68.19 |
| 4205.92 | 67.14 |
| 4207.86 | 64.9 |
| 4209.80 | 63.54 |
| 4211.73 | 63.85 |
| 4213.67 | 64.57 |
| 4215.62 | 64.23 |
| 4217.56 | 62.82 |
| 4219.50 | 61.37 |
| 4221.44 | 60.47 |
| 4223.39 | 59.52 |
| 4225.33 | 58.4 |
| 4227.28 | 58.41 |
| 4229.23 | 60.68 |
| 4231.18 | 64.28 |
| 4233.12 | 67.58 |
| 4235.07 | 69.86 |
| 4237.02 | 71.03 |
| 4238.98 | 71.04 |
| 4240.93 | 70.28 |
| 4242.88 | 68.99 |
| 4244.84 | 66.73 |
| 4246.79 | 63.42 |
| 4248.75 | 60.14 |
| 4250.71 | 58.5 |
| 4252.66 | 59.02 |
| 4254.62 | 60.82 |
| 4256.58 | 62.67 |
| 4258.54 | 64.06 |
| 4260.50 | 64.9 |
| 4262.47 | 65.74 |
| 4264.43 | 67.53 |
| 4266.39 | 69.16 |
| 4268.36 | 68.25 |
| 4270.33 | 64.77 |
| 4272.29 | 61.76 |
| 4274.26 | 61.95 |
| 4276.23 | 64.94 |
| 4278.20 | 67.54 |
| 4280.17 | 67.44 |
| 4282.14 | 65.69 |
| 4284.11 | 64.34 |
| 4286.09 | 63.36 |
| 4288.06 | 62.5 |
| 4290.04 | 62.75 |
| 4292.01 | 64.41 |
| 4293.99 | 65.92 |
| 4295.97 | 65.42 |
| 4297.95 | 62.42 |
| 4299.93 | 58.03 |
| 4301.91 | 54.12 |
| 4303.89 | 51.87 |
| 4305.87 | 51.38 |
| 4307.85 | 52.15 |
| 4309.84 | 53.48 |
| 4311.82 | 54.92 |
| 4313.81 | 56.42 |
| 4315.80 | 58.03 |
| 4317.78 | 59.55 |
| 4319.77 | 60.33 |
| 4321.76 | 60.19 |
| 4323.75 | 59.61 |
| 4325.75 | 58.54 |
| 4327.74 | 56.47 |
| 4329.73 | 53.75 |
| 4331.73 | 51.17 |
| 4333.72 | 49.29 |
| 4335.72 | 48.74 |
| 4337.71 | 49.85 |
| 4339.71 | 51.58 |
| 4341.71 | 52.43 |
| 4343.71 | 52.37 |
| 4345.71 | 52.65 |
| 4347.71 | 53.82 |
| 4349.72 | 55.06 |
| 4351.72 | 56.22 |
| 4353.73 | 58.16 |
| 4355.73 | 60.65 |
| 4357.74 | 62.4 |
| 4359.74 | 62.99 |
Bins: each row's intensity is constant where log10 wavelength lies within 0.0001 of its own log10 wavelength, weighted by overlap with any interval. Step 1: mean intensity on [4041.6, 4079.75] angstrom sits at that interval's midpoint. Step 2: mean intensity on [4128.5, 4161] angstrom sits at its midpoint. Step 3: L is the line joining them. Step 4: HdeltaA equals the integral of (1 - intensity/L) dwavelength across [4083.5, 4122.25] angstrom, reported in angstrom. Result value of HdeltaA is 3.97 angstrom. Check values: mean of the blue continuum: 63.8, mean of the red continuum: 63.4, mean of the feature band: 57.1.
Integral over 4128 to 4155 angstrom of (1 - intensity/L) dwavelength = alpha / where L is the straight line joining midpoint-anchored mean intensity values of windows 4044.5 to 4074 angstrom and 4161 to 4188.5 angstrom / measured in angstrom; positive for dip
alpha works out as 1.1 angstrom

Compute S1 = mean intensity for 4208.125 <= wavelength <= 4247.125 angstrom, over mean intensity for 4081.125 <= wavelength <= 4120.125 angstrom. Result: 1.1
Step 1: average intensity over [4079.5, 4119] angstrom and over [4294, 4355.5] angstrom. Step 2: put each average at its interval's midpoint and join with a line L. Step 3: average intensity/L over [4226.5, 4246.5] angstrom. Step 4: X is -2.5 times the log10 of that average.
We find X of -0.19 mag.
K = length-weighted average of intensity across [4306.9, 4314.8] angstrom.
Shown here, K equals 54.2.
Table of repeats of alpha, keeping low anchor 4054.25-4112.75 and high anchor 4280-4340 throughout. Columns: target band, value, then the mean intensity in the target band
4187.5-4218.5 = -3.44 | 65.6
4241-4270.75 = -3.09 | 64.5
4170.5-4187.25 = -1.83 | 65.8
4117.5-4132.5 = -0.32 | 61.2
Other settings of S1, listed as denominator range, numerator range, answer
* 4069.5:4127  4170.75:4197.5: 1.13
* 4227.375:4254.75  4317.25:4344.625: 0.84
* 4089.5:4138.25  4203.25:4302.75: 1.09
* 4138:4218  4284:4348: 0.87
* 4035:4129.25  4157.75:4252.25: 1.07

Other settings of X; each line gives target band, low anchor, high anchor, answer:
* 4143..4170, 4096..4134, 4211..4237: -0.07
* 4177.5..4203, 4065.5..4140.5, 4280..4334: -0.13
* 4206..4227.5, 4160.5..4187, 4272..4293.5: 0.05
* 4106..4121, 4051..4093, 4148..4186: 0.14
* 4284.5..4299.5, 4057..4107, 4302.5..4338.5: -0.15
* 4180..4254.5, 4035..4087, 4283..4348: -0.09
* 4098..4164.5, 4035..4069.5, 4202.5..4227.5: 0.06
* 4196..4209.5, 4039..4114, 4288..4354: -0.13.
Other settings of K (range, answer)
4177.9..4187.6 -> 67.8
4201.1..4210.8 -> 66.2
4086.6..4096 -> 59.1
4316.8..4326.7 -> 59.6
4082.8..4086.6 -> 62.5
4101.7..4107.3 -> 55.2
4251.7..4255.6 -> 59.9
